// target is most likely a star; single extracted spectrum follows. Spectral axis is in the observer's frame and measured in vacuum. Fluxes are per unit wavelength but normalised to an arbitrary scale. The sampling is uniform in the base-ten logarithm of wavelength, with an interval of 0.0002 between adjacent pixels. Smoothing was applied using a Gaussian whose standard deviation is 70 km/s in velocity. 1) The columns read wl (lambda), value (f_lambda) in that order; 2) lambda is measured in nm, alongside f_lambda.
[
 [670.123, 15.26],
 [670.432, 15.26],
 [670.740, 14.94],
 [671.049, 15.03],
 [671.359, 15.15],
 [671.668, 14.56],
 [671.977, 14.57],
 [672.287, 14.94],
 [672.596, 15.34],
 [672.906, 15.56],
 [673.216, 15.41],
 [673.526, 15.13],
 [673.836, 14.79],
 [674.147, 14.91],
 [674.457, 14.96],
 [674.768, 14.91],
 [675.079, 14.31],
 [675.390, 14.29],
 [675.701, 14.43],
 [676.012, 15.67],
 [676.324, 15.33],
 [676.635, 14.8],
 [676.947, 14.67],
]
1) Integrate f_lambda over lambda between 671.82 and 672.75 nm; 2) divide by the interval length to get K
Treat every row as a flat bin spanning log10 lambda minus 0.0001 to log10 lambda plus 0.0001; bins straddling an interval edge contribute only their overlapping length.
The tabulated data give 15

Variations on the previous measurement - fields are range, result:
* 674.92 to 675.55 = 14.3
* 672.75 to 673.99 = 15.2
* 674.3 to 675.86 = 14.6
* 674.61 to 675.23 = 14.6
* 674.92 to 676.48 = 14.8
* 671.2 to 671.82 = 14.8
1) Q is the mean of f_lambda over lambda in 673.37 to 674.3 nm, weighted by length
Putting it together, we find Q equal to 14.9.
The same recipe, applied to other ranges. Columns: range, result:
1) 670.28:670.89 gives 15.1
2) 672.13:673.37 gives 15.3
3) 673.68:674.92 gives 14.9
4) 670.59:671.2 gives 15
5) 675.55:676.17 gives 15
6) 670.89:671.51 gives 15.1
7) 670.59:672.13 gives 14.8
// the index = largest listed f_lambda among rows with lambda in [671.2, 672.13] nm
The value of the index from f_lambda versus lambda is 15.15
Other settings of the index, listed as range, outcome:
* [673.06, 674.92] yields 15.41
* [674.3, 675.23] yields 14.96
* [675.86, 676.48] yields 15.67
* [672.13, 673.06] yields 15.56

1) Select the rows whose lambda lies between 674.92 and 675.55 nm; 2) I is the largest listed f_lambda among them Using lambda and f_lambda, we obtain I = 14.31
